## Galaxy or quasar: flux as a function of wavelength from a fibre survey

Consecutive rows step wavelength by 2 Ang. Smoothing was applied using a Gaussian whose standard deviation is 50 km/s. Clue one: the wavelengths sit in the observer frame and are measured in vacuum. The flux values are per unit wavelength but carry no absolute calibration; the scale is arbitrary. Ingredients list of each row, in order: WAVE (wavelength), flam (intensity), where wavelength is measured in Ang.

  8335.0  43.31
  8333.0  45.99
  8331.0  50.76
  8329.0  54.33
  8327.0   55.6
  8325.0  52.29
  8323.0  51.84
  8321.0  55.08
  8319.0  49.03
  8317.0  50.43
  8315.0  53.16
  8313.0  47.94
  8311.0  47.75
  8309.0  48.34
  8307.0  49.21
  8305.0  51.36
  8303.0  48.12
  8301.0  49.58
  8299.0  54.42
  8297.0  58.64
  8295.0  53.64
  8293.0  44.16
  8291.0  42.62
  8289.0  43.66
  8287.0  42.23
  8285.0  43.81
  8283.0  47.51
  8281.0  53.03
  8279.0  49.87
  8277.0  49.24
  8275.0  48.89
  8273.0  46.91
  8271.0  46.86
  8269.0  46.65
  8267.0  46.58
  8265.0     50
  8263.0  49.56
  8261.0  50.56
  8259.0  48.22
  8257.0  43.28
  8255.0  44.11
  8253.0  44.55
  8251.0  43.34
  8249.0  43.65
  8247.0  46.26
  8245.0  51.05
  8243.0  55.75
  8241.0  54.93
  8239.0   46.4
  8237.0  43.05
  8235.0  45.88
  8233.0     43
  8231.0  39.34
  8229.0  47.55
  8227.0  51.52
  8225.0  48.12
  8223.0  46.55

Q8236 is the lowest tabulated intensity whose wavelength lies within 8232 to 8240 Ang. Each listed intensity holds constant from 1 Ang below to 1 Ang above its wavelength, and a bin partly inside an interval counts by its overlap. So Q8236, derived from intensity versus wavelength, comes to 43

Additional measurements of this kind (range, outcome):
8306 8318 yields 47.75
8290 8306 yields 42.62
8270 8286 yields 43.81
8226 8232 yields 39.34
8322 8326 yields 51.84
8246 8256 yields 43.34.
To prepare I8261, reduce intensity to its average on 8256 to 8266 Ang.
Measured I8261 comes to 48.3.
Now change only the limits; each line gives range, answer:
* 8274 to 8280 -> 49.3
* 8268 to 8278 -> 47.7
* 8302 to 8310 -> 49.3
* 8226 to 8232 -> 46.1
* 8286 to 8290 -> 42.9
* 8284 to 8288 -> 43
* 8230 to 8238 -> 42.8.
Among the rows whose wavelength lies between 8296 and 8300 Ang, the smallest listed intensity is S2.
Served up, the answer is 54.42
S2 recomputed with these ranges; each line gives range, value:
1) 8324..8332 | 50.76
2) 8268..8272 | 46.65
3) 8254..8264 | 43.28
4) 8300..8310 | 48.12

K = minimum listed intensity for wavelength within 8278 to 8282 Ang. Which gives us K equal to 49.87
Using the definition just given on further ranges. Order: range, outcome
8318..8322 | 49.03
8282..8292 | 42.23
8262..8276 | 46.58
